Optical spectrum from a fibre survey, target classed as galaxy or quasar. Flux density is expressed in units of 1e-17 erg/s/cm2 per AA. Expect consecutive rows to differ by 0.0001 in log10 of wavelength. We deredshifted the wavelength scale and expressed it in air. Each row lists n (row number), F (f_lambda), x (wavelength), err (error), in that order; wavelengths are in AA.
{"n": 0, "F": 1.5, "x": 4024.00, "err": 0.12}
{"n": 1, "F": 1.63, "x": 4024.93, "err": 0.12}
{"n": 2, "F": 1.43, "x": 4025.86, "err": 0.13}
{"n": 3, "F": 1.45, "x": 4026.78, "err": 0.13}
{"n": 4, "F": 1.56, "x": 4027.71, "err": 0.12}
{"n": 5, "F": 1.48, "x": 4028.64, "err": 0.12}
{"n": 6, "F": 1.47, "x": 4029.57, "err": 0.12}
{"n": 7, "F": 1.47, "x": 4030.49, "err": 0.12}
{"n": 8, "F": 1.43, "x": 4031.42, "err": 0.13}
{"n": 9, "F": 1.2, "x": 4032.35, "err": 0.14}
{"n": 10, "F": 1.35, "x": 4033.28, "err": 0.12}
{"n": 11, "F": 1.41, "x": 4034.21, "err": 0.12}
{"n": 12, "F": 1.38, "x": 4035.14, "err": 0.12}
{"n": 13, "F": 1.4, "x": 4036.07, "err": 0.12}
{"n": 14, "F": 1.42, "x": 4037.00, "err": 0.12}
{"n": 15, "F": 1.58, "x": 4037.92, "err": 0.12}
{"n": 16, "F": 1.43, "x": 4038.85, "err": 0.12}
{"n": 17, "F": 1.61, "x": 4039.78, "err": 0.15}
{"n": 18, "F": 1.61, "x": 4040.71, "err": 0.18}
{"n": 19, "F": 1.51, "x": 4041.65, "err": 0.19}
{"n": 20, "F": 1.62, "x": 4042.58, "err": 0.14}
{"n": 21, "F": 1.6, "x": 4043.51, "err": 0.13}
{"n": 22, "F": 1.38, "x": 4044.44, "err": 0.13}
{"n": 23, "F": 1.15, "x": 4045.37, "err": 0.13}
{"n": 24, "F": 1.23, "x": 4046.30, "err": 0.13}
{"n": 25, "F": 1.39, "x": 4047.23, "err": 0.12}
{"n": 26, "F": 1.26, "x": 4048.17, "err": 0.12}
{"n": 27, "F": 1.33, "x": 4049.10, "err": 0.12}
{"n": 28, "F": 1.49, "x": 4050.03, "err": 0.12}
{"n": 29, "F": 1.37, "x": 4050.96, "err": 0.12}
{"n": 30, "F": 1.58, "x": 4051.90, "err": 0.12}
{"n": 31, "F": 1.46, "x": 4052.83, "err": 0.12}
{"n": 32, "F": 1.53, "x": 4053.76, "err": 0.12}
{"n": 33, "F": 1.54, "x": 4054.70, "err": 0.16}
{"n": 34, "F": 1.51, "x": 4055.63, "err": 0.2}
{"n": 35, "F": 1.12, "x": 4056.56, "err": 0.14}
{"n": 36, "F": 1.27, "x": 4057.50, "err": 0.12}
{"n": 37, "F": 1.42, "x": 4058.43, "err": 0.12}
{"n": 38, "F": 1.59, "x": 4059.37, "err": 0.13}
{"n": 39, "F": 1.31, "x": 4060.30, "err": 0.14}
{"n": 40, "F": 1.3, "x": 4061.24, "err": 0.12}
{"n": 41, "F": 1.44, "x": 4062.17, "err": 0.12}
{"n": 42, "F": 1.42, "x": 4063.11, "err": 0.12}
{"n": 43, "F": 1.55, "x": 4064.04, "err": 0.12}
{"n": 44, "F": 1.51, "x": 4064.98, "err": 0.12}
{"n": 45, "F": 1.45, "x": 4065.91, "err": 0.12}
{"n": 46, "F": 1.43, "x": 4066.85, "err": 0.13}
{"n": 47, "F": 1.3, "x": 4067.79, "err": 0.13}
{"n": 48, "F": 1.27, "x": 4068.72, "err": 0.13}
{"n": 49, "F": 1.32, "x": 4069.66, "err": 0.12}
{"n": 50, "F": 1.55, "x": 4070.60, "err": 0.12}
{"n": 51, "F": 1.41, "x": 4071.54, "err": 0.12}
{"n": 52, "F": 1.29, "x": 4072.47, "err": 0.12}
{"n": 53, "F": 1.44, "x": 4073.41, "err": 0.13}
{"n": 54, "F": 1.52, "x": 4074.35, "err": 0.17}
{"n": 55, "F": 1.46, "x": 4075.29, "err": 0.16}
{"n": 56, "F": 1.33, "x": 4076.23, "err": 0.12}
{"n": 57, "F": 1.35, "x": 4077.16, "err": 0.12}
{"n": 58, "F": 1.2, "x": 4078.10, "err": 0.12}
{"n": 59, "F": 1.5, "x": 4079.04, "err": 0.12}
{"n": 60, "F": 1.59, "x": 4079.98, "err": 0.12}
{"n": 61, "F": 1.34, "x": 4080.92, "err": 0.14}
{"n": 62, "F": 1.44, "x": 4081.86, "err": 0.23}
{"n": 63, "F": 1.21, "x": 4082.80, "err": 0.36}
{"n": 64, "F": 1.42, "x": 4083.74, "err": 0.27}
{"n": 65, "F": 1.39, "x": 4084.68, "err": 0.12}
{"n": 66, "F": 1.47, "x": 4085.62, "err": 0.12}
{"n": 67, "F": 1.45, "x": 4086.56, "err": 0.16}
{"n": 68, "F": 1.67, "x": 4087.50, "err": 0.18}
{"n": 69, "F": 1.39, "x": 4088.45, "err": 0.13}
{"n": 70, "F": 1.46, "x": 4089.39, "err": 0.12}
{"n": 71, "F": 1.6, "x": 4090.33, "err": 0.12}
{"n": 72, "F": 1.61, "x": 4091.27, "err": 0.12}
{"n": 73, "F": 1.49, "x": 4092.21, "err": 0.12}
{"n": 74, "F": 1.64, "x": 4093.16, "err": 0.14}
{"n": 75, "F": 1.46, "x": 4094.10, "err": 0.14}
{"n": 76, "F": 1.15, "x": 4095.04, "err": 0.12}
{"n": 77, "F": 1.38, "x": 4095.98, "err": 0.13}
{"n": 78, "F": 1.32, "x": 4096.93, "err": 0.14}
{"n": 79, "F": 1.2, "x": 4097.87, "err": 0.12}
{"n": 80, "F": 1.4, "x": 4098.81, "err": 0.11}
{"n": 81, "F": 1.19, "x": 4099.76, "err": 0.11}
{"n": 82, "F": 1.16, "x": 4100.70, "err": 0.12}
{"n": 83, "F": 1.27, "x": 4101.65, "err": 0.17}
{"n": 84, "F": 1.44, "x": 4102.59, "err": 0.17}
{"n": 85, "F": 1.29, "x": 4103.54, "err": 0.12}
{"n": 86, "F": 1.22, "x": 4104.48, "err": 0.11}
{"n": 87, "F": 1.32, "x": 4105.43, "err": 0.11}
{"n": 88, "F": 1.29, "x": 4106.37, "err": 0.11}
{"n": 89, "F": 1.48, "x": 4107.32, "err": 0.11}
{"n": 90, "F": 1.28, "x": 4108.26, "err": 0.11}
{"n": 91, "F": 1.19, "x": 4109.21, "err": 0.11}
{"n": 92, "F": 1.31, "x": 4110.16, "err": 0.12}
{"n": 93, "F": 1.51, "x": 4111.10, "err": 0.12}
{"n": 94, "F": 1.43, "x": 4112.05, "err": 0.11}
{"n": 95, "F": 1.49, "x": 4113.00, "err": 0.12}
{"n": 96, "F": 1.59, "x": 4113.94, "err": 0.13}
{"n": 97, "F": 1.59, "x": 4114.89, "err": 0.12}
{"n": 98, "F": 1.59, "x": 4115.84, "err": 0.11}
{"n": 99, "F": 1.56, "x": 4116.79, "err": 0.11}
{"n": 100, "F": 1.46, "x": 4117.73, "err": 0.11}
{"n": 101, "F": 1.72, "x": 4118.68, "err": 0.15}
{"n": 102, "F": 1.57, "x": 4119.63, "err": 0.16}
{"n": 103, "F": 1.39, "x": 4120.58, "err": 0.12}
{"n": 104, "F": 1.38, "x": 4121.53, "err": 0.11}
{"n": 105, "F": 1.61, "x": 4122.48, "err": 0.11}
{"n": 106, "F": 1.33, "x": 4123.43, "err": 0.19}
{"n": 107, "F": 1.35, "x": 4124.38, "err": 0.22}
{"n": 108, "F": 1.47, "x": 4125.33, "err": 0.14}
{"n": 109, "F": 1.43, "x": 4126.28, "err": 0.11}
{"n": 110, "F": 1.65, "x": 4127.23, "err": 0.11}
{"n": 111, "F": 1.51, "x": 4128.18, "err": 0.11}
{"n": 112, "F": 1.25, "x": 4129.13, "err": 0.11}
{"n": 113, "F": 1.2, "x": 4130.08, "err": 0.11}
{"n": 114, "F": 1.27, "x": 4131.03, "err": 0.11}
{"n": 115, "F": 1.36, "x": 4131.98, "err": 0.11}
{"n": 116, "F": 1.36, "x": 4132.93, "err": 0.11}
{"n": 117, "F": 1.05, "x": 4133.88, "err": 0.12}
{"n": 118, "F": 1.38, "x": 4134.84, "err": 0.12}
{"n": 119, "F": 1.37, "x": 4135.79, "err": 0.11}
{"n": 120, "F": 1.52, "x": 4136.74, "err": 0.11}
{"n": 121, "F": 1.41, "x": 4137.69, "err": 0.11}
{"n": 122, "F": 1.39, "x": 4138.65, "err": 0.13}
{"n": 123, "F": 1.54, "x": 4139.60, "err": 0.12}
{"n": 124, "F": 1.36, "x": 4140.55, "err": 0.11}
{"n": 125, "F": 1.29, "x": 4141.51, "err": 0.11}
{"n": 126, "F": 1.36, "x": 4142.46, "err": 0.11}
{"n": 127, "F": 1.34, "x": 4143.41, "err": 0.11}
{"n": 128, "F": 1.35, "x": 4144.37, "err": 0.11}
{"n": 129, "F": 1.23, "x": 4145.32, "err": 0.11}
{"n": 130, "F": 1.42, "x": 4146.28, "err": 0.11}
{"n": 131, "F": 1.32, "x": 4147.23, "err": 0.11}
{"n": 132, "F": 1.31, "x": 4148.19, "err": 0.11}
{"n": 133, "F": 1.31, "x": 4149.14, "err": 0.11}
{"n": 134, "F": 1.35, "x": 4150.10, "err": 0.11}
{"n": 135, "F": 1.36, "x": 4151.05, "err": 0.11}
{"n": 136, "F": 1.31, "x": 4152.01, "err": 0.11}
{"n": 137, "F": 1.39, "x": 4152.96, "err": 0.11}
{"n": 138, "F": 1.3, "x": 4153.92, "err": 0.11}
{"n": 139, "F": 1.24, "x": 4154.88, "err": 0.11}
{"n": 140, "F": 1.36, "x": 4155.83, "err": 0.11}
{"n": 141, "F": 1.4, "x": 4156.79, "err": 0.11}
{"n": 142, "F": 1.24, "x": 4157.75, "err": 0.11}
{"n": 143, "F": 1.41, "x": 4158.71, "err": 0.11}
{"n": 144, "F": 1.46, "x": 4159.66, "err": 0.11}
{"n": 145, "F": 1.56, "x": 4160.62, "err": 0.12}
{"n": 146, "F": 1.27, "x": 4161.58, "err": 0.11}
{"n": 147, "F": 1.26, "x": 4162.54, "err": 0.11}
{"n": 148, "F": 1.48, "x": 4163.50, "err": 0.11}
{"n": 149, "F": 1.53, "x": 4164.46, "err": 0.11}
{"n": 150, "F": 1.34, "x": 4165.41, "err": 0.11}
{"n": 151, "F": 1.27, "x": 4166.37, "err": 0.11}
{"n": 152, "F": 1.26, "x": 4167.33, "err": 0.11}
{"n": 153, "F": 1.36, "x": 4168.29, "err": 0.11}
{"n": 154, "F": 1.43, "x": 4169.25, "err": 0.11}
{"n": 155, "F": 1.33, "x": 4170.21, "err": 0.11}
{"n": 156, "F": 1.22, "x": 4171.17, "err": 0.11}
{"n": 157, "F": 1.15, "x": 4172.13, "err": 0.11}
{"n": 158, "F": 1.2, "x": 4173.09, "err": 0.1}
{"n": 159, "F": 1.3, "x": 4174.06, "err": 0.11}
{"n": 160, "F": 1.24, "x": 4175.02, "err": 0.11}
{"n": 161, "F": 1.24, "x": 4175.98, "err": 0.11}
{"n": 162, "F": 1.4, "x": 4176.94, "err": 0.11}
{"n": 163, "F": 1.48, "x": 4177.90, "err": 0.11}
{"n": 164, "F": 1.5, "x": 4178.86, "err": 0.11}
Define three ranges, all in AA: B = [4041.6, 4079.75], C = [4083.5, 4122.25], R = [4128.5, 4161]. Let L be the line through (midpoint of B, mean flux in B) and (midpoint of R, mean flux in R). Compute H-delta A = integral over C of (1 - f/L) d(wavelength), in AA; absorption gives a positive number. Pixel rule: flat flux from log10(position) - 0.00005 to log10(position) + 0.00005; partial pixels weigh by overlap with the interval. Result -1.25 AA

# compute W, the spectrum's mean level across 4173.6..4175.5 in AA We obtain 1.27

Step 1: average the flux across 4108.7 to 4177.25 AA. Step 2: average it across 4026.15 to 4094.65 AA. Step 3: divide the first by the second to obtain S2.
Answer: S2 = 0.96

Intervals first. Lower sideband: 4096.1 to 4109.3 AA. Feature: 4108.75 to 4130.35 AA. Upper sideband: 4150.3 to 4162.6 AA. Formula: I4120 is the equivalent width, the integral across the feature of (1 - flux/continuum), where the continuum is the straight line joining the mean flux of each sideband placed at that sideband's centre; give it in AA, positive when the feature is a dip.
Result -2.5 AA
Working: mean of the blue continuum 1.29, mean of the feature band 1.46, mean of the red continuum 1.35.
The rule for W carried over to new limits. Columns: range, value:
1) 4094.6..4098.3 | 1.26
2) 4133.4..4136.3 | 1.27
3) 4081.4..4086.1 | 1.39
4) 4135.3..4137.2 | 1.45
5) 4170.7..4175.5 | 1.22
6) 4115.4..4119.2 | 1.58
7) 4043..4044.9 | 1.5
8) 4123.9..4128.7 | 1.48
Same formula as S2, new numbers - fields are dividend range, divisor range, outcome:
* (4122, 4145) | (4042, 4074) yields 0.98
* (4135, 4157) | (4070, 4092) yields 0.94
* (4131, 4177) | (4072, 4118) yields 0.95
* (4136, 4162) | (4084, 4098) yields 0.94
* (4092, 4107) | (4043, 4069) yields 0.94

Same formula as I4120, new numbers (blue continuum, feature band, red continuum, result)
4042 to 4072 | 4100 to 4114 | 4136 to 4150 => 0.4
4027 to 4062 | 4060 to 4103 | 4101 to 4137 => 0.4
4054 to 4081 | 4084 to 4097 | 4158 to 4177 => -0.7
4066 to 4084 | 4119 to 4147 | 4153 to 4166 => -0.2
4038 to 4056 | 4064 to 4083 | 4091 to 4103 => 0.0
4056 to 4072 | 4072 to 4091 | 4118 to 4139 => -0.4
